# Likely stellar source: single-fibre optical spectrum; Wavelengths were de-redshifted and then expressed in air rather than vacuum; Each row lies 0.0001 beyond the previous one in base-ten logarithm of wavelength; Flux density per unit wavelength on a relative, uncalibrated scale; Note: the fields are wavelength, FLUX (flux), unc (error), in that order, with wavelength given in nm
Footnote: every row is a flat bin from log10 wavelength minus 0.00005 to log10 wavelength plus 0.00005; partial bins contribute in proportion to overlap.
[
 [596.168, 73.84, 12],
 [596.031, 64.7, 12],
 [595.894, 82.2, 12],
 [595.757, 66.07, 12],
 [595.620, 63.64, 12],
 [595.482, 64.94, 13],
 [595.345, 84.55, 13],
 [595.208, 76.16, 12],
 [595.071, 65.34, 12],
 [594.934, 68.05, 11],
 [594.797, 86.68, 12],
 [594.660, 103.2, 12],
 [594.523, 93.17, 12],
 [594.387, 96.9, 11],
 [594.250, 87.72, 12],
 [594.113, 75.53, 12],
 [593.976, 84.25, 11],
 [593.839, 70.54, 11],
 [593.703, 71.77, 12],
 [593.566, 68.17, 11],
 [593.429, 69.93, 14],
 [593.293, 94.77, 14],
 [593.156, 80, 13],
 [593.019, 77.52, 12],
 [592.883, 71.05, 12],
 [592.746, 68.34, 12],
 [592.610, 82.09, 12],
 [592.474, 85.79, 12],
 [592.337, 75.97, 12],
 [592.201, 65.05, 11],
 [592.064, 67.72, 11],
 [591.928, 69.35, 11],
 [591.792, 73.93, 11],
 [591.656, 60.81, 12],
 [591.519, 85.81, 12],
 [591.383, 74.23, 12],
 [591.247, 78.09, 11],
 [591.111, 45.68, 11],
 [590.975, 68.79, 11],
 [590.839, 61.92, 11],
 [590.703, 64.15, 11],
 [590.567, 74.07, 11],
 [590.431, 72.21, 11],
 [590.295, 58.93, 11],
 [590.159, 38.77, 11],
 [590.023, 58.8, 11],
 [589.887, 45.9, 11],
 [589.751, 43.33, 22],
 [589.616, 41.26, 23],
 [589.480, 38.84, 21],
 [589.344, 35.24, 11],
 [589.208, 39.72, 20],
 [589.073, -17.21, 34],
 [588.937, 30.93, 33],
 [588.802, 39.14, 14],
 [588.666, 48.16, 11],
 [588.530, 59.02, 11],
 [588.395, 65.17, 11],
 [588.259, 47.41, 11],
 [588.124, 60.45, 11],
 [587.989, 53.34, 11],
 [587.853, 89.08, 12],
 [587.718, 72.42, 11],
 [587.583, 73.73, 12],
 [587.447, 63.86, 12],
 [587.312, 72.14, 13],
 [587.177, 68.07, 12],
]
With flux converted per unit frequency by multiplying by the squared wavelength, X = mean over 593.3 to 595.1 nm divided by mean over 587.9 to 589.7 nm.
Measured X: 2.0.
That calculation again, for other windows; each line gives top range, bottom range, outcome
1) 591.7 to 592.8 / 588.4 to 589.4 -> 2.09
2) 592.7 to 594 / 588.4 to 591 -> 1.61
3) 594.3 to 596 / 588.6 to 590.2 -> 2.18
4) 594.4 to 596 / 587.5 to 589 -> 1.37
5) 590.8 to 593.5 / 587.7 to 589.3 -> 1.54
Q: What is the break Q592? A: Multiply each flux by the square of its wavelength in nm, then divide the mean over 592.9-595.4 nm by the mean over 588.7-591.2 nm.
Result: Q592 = 1.74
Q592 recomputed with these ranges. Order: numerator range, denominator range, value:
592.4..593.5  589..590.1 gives 2.22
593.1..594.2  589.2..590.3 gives 1.77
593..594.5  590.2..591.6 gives 1.20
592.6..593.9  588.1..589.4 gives 1.90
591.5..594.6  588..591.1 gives 1.60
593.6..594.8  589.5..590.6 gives 1.63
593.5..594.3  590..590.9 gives 1.25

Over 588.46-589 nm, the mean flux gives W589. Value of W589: 44.5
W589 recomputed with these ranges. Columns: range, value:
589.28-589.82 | 39.7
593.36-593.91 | 70.3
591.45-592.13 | 71.6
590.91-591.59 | 70.5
